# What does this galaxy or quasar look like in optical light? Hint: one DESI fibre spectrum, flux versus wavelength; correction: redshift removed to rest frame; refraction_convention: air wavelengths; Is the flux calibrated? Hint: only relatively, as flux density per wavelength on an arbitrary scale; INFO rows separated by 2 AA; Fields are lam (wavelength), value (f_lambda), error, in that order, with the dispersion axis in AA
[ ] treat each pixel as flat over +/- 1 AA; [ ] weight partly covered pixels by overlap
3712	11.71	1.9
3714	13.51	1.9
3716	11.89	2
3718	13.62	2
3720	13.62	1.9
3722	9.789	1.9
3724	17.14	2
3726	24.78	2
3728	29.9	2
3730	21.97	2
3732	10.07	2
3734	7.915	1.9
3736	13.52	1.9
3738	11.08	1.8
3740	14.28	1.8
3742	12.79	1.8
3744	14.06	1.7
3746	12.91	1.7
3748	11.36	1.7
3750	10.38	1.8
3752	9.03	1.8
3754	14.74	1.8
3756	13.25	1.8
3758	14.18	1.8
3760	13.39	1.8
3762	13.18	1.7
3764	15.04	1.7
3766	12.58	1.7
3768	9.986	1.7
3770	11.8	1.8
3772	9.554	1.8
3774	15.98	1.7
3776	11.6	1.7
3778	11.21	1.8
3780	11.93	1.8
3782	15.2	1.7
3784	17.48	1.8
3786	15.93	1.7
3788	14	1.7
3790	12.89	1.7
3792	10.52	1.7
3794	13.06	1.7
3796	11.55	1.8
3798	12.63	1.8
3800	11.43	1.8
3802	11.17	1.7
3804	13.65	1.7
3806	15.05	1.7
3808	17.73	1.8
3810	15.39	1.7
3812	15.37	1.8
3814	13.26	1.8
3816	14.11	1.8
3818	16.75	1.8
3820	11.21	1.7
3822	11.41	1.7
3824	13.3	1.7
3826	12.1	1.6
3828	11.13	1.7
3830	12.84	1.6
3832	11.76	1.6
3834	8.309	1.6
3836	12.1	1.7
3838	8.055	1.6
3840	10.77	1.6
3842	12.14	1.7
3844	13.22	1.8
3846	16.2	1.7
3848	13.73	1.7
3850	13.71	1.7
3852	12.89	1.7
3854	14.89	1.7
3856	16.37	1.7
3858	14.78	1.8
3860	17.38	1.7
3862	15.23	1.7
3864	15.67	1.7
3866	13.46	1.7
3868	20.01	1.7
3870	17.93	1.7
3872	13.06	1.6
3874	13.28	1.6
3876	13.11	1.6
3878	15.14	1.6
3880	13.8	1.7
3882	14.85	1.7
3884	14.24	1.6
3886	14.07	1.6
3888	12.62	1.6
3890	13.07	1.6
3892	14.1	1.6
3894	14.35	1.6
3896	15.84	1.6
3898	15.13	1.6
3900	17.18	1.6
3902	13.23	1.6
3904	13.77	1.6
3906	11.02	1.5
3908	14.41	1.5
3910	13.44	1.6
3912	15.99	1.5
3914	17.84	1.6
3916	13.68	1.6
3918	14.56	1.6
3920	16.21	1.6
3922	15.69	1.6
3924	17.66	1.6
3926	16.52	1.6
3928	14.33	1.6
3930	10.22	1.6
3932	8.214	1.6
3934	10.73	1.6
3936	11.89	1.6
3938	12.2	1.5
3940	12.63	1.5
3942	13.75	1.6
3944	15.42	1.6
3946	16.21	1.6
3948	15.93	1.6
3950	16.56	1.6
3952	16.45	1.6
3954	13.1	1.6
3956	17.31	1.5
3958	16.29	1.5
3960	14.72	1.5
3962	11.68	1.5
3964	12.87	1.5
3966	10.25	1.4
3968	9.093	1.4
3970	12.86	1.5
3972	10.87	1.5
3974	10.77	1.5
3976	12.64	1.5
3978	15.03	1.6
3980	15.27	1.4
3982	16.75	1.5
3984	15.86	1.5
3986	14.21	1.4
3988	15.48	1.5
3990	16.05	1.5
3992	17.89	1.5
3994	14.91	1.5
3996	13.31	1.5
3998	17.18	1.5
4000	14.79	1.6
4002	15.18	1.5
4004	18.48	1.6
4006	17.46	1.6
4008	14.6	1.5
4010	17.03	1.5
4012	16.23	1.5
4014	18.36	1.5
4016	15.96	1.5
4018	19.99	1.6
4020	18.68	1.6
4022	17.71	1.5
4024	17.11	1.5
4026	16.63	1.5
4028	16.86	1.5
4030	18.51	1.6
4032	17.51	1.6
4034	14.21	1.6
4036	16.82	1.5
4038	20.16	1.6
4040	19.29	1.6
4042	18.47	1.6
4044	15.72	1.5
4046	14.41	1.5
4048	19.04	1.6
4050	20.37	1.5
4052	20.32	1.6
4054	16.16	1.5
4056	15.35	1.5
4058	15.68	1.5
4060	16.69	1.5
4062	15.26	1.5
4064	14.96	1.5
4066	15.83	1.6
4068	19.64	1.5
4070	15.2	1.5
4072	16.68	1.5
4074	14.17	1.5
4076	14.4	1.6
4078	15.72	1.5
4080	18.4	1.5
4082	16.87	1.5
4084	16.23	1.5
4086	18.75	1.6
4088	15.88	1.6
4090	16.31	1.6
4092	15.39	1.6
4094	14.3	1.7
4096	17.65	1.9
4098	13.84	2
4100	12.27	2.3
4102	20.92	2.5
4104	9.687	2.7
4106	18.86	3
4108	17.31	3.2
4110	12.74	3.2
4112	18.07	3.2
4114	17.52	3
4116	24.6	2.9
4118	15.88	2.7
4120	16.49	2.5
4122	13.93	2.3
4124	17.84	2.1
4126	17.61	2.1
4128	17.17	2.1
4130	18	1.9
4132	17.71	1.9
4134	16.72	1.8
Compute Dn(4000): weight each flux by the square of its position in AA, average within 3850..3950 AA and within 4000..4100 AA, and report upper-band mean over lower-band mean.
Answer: 1.2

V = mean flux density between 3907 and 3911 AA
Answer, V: 13.9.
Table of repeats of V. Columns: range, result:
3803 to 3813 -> 15.4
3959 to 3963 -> 13.2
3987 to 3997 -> 15.5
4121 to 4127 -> 16.5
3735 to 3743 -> 12.9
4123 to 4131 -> 17.7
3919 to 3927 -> 16.5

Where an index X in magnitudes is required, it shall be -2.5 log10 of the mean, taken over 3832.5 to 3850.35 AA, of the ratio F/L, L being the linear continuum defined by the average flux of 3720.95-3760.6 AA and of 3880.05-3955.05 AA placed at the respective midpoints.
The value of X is 0.19 mag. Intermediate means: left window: 14.3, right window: 14.2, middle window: 12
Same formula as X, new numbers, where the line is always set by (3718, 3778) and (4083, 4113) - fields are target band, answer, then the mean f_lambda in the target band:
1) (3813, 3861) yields 0.101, 13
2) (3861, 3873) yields -0.102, 15.9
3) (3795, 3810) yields 0.049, 13.5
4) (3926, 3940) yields 0.257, 11.7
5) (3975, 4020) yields -0.057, 16.1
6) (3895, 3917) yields 0.002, 14.7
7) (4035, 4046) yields -0.146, 17.8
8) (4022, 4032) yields -0.126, 17.3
